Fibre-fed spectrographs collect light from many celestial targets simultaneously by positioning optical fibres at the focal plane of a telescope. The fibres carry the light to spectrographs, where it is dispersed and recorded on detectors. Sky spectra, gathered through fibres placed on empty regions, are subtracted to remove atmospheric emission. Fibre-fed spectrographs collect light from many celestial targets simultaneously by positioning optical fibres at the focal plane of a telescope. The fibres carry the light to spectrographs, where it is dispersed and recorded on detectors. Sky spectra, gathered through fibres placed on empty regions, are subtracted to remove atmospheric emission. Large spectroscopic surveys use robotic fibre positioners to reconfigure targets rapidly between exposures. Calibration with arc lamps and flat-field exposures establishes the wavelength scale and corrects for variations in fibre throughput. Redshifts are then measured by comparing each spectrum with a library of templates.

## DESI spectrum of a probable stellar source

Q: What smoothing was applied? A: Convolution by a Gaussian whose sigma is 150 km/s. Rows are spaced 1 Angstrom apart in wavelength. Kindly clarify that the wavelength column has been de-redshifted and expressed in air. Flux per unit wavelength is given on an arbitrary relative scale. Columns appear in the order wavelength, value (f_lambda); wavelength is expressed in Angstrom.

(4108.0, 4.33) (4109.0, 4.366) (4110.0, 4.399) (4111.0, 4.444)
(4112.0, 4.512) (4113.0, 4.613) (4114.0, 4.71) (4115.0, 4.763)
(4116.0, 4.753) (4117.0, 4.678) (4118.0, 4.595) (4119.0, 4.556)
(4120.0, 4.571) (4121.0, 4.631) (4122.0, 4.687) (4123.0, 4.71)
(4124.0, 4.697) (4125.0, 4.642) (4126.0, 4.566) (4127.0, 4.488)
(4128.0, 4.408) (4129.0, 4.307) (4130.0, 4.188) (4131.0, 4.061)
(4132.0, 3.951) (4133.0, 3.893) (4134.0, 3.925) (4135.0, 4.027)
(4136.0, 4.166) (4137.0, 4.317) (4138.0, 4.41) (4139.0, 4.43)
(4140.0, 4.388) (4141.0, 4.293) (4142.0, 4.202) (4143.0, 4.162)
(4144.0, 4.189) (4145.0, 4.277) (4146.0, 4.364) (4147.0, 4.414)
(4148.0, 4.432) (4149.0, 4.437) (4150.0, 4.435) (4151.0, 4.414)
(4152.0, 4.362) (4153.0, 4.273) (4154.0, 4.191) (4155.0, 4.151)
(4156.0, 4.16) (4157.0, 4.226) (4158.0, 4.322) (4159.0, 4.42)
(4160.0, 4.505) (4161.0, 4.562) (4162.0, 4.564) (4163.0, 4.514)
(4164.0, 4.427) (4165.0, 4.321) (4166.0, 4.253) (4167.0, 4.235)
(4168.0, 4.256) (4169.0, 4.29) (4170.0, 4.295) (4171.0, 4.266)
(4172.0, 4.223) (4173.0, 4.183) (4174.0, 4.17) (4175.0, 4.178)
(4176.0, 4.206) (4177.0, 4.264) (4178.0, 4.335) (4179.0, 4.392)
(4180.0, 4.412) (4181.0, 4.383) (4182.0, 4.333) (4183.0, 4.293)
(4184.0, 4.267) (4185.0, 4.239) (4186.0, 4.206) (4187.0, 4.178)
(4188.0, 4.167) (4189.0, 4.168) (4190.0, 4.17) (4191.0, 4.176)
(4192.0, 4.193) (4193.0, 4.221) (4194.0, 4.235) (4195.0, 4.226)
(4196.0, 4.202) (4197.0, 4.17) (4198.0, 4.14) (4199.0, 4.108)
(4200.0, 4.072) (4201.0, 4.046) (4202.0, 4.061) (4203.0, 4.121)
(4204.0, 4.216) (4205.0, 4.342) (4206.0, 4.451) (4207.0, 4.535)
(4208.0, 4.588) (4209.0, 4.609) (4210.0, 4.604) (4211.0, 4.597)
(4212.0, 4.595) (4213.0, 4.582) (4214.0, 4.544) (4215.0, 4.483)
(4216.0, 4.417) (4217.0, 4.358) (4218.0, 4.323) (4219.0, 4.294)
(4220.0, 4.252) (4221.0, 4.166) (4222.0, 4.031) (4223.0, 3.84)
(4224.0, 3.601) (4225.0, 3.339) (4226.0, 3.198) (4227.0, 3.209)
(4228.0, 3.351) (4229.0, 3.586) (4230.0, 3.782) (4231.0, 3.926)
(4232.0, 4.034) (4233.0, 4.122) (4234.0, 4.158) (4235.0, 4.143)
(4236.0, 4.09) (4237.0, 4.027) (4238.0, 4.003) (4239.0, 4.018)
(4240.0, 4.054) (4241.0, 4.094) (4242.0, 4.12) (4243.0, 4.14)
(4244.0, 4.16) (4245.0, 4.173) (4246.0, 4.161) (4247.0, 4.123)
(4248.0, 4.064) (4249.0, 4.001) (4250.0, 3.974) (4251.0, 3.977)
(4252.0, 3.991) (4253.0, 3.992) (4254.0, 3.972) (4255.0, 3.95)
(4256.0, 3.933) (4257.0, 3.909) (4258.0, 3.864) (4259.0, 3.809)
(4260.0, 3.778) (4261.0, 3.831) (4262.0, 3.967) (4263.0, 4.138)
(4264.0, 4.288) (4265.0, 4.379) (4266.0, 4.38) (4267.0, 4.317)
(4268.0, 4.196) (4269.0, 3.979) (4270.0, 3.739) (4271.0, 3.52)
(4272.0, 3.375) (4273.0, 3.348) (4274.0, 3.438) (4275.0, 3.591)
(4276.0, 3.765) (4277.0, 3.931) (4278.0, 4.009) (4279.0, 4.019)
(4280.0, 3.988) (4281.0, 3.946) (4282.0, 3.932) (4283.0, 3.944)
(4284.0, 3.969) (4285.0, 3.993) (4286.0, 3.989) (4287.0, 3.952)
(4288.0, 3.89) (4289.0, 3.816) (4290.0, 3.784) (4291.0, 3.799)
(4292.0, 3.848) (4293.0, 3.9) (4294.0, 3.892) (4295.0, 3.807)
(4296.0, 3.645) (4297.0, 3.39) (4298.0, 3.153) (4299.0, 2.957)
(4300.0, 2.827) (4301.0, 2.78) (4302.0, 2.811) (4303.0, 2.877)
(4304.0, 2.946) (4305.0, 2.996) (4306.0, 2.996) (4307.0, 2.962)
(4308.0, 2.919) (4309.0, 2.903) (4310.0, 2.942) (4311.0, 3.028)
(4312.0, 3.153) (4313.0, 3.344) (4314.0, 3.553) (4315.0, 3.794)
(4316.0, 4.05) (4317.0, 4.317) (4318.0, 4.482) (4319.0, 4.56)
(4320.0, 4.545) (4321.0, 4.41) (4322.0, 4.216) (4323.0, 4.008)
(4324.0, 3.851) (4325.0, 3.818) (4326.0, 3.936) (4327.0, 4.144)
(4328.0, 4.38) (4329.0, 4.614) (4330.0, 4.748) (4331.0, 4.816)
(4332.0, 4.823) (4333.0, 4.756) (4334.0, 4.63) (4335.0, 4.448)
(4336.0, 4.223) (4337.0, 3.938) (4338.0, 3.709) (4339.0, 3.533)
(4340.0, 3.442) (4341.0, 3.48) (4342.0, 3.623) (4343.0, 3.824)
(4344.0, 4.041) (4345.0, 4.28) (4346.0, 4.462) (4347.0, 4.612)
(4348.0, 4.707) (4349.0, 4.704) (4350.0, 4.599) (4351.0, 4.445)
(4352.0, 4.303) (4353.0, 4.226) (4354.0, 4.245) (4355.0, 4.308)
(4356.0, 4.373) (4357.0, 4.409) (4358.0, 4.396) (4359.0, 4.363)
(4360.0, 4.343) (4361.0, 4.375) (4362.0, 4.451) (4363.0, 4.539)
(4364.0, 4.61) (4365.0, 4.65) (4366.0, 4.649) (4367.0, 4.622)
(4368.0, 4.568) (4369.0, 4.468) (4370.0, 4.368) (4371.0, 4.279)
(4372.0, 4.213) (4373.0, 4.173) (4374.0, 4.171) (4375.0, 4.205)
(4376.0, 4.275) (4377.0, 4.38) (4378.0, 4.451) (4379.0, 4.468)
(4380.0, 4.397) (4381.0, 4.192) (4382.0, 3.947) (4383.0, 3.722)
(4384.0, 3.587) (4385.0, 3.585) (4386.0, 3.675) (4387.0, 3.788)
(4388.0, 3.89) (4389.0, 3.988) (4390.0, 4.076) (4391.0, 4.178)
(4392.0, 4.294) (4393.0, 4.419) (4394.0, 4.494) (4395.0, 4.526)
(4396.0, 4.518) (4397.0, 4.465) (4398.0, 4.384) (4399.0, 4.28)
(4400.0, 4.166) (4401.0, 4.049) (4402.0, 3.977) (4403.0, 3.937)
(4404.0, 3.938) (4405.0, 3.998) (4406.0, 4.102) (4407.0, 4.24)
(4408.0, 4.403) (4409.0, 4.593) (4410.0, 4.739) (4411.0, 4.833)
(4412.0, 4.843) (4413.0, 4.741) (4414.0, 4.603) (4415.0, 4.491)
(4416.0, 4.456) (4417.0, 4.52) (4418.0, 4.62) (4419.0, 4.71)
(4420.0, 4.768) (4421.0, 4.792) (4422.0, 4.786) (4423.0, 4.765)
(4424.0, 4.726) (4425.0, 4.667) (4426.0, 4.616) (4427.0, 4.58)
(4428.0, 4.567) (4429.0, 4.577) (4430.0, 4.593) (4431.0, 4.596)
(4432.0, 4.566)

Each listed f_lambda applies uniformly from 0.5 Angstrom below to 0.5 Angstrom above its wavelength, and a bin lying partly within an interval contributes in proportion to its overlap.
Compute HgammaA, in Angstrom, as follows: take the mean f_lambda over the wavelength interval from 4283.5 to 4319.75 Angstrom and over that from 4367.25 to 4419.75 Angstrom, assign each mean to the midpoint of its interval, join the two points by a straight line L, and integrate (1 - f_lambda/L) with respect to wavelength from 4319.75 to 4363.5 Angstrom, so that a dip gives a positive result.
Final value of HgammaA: -4.9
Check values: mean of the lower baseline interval 3.51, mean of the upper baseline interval 4.28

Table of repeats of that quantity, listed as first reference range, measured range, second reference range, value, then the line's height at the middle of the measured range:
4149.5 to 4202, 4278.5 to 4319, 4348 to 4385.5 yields 7.17 Angstrom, 4.31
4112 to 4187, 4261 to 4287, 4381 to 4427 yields 2.52 Angstrom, 4.34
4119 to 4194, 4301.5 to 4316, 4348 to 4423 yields 4.06 Angstrom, 4.34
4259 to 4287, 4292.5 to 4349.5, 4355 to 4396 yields 3.71 Angstrom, 4.08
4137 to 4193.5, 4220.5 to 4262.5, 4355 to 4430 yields 3.90 Angstrom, 4.32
